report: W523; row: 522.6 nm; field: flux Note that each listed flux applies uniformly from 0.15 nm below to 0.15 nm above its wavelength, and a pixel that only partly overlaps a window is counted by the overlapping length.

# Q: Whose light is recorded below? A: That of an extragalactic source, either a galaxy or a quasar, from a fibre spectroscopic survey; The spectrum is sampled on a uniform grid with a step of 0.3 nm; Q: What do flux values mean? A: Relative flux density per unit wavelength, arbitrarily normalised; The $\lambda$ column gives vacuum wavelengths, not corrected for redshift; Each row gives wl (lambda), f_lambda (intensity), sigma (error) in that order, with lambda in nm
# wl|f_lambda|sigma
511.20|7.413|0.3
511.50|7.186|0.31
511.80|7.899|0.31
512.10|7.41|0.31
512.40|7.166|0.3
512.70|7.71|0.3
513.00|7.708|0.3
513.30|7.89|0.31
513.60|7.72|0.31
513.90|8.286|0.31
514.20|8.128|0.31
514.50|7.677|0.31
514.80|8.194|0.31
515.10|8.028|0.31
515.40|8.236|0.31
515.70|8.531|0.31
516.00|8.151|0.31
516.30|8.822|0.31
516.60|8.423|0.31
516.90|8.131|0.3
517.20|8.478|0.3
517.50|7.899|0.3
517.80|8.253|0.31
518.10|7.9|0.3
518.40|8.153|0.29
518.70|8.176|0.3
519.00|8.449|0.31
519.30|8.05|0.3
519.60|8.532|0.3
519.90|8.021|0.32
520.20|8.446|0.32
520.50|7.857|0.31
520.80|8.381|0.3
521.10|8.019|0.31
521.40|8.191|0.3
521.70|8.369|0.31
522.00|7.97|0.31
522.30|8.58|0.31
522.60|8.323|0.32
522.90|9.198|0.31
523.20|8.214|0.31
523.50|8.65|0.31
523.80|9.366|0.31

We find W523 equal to 8.323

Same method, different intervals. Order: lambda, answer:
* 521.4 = 8.191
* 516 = 8.151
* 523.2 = 8.214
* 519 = 8.449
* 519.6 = 8.532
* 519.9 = 8.021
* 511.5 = 7.186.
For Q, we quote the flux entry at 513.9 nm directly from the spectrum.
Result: 8.286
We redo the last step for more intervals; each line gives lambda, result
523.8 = 9.366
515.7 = 8.531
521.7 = 8.369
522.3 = 8.58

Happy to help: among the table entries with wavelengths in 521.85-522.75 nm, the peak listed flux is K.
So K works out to 8.58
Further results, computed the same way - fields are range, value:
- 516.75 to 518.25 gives 8.478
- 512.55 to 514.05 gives 8.286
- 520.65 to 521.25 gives 8.381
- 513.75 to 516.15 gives 8.531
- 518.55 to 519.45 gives 8.449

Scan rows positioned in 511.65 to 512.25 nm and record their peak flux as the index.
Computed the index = 7.899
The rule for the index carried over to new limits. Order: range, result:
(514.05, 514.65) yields 8.128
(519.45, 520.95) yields 8.532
